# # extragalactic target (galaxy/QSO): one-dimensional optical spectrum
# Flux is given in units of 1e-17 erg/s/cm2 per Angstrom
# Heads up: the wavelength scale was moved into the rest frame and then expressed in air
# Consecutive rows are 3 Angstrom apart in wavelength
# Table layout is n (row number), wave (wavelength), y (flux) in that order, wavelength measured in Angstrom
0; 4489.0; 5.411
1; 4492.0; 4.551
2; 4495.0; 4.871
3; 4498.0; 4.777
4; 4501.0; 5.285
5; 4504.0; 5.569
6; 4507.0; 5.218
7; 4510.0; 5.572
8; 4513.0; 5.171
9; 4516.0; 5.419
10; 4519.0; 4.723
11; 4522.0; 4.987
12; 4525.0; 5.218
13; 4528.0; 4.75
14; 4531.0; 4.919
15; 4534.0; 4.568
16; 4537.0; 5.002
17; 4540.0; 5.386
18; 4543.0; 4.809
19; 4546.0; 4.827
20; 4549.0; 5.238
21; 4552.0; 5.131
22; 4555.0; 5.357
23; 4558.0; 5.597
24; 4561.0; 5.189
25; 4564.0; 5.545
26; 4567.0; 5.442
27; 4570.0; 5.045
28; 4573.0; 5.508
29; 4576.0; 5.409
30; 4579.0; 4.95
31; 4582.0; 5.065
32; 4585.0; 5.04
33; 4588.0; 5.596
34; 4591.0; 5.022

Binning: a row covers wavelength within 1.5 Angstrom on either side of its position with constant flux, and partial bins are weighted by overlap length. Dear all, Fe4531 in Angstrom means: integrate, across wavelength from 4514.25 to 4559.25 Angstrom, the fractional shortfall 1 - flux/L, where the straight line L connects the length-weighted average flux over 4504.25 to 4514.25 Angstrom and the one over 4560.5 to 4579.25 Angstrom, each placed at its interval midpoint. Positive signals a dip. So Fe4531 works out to 2.4 Angstrom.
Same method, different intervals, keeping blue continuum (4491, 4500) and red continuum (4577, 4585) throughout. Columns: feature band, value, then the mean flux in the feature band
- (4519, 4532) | -0.2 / 4.94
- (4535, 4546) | -0.2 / 5.01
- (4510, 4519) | -0.8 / 5.25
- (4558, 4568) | -0.9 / 5.42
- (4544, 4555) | -0.3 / 5.09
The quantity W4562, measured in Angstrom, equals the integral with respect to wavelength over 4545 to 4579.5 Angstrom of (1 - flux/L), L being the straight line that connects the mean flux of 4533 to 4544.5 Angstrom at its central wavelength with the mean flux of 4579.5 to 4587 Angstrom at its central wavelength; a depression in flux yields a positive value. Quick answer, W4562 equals -1.8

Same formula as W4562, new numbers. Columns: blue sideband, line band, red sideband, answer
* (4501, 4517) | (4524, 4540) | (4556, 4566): 1.4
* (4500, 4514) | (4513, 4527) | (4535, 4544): 0.4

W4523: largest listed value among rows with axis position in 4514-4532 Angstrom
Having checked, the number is 5.419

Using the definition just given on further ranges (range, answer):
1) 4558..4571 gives 5.597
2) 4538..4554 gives 5.386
